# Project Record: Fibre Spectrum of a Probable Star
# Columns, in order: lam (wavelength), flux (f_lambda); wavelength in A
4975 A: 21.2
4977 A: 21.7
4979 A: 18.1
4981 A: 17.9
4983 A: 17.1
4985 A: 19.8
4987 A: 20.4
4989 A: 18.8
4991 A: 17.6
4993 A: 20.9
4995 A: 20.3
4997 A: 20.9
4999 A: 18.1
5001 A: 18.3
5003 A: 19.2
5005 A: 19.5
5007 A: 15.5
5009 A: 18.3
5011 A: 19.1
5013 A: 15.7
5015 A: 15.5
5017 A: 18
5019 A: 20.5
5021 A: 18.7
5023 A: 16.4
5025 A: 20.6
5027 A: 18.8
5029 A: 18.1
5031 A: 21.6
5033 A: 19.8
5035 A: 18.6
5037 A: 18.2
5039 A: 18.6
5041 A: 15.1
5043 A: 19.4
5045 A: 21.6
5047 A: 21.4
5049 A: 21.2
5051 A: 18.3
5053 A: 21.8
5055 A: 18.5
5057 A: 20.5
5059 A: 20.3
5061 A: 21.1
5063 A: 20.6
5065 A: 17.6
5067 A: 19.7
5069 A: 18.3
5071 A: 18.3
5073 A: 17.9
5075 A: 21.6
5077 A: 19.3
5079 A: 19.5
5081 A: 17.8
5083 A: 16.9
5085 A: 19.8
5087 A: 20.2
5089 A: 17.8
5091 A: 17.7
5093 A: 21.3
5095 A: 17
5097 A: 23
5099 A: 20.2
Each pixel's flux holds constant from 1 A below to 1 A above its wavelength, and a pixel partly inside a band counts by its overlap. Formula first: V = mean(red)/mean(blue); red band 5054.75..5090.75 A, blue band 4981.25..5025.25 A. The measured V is 1.0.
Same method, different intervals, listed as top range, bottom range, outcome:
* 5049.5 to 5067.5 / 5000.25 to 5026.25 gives 1.10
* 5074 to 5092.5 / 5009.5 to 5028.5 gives 1.05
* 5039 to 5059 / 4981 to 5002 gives 1.03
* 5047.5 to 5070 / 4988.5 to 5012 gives 1.05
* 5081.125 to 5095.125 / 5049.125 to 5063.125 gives 0.93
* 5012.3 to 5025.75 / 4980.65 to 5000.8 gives 0.93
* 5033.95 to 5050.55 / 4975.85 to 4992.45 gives 1.01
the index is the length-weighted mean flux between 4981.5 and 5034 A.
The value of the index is 18.7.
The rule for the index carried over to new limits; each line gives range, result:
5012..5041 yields 18.4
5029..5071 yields 19.5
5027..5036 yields 19.4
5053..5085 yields 19.3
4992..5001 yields 19.9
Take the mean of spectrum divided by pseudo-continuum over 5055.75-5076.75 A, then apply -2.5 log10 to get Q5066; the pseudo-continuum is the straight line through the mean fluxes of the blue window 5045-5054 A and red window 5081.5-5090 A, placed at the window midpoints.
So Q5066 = 0.01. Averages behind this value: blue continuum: 20.8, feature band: 19.6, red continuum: 18.6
